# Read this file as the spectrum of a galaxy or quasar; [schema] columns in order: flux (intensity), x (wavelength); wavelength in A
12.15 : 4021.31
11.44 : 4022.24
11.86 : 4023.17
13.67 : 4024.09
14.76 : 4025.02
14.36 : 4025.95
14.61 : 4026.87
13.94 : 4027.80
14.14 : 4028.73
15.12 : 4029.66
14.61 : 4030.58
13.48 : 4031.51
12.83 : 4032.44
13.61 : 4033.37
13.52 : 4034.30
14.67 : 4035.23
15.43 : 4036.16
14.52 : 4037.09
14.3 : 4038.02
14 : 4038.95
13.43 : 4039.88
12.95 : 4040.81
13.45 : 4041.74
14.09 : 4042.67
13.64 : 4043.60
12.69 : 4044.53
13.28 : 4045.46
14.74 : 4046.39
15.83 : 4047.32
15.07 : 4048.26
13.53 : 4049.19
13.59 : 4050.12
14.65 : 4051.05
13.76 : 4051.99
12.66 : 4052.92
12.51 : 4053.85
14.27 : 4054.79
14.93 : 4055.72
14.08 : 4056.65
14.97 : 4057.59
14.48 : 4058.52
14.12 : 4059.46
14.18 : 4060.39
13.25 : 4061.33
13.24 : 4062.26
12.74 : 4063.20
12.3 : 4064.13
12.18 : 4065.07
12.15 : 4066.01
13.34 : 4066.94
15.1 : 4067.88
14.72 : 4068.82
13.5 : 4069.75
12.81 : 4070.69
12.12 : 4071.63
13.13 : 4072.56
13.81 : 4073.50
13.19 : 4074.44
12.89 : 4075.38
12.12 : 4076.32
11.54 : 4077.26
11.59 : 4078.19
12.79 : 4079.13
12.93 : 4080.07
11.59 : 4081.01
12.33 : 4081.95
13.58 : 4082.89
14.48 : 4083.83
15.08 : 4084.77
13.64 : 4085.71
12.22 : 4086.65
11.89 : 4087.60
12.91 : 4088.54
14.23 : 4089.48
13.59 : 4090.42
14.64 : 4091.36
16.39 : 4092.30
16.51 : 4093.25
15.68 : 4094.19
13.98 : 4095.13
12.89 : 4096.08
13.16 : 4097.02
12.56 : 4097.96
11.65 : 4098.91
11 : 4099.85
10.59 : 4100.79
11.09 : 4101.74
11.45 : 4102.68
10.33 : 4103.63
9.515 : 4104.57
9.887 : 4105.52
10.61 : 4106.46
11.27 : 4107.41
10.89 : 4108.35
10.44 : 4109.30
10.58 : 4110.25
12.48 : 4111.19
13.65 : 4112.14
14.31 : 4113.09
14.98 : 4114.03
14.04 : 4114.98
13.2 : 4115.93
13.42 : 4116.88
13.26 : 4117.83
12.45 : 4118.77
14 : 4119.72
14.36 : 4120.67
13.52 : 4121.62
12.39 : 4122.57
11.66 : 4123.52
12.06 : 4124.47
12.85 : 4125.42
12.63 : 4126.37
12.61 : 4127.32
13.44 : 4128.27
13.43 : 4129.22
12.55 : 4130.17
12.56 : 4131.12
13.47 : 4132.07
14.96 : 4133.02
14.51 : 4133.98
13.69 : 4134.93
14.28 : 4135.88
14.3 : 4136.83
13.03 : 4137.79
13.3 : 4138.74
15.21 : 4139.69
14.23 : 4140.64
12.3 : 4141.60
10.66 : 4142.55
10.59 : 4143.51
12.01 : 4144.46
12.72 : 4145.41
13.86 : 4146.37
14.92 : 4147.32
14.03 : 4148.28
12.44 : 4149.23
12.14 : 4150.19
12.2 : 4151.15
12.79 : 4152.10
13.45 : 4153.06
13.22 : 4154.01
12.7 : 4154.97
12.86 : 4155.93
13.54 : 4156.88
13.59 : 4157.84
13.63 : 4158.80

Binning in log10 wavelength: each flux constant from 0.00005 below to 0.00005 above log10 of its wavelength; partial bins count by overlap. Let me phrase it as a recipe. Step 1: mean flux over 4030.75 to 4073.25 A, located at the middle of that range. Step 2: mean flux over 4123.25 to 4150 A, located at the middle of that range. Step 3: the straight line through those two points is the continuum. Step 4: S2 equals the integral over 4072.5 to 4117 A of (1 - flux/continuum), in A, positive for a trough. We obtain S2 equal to 2.4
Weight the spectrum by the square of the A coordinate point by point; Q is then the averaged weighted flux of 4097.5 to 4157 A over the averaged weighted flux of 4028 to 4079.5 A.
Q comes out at 1.0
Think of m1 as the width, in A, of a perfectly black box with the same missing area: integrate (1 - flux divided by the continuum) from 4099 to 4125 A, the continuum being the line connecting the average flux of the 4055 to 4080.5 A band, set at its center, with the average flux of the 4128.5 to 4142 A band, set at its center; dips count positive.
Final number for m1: 2.8 A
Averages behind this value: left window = 13.3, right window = 13.7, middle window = 12.1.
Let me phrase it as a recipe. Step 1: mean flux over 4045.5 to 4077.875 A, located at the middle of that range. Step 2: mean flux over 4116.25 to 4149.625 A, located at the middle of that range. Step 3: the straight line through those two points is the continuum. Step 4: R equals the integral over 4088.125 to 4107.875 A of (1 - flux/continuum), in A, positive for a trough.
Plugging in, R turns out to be 1.2 A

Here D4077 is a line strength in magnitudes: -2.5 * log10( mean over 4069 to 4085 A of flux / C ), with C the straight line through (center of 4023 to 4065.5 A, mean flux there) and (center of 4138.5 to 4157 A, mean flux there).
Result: 0.06 mag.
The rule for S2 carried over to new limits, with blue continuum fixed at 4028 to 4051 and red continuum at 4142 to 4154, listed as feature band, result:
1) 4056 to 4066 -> 0.2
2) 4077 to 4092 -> 0.4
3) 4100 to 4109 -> 1.8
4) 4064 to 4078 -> 0.7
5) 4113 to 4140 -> -1.0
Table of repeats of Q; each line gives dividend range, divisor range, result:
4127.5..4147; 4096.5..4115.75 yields 1.15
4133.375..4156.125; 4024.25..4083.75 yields 1.01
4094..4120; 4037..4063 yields 0.90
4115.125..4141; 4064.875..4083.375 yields 1.07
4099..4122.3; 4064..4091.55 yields 0.94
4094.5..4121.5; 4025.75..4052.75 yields 0.90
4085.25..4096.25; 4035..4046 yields 1.04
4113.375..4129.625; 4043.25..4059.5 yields 0.97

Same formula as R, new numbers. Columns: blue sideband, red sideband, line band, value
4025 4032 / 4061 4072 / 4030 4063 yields -0.4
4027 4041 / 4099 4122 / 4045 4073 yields -0.6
